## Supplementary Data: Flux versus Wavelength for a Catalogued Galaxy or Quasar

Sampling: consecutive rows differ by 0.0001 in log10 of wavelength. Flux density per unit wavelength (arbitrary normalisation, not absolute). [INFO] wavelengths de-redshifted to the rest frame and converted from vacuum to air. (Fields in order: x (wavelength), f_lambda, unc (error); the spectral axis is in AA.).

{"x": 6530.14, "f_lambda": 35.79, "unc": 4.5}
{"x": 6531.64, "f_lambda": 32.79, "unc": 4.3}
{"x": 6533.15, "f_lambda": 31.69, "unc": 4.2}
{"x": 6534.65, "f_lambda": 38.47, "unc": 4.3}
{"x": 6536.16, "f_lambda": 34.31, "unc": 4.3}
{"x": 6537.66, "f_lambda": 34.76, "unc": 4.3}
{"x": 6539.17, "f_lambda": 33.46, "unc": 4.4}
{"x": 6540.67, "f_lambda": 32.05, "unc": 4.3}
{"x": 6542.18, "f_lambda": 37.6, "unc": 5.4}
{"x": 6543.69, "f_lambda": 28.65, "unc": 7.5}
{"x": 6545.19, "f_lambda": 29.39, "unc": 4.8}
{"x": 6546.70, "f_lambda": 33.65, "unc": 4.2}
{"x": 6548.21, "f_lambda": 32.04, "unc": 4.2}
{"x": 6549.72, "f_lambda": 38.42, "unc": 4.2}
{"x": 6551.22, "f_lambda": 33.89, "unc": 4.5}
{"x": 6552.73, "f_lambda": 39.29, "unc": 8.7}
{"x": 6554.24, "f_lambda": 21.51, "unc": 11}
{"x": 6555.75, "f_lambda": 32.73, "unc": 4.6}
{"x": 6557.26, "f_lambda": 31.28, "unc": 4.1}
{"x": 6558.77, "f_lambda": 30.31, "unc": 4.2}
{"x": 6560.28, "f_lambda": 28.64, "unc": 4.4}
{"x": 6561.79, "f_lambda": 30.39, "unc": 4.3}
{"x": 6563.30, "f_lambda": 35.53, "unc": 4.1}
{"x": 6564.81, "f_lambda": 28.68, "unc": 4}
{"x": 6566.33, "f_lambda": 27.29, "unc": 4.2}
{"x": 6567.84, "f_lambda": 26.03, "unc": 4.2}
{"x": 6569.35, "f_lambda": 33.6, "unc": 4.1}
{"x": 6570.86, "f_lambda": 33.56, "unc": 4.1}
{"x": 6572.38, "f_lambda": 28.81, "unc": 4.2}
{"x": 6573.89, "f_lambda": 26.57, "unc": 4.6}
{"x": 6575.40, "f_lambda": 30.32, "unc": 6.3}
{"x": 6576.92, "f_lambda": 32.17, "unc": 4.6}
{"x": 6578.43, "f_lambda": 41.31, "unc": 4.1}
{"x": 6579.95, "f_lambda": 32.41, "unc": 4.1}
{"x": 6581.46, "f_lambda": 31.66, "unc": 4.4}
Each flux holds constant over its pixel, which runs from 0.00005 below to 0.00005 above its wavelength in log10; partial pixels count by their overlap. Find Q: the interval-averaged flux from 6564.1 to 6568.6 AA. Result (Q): 27.3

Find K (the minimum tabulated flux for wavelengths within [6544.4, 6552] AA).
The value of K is 29.39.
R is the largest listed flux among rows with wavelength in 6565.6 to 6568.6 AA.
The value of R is 27.29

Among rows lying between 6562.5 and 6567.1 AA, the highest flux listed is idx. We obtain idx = 35.53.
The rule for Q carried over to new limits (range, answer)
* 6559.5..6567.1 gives 30.1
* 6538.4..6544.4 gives 32.9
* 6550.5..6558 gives 31.7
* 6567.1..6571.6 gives 31.1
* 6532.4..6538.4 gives 34.8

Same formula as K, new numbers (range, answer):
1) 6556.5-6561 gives 28.64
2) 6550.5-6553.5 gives 33.89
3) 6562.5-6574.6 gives 26.03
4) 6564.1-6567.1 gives 27.29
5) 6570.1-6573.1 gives 28.81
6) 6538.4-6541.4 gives 32.05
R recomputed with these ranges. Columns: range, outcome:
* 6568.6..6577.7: 33.6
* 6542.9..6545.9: 29.39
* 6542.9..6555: 39.29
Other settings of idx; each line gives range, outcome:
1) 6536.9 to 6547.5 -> 37.6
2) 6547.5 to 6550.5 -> 38.42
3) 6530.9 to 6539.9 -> 38.47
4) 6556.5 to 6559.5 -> 31.28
